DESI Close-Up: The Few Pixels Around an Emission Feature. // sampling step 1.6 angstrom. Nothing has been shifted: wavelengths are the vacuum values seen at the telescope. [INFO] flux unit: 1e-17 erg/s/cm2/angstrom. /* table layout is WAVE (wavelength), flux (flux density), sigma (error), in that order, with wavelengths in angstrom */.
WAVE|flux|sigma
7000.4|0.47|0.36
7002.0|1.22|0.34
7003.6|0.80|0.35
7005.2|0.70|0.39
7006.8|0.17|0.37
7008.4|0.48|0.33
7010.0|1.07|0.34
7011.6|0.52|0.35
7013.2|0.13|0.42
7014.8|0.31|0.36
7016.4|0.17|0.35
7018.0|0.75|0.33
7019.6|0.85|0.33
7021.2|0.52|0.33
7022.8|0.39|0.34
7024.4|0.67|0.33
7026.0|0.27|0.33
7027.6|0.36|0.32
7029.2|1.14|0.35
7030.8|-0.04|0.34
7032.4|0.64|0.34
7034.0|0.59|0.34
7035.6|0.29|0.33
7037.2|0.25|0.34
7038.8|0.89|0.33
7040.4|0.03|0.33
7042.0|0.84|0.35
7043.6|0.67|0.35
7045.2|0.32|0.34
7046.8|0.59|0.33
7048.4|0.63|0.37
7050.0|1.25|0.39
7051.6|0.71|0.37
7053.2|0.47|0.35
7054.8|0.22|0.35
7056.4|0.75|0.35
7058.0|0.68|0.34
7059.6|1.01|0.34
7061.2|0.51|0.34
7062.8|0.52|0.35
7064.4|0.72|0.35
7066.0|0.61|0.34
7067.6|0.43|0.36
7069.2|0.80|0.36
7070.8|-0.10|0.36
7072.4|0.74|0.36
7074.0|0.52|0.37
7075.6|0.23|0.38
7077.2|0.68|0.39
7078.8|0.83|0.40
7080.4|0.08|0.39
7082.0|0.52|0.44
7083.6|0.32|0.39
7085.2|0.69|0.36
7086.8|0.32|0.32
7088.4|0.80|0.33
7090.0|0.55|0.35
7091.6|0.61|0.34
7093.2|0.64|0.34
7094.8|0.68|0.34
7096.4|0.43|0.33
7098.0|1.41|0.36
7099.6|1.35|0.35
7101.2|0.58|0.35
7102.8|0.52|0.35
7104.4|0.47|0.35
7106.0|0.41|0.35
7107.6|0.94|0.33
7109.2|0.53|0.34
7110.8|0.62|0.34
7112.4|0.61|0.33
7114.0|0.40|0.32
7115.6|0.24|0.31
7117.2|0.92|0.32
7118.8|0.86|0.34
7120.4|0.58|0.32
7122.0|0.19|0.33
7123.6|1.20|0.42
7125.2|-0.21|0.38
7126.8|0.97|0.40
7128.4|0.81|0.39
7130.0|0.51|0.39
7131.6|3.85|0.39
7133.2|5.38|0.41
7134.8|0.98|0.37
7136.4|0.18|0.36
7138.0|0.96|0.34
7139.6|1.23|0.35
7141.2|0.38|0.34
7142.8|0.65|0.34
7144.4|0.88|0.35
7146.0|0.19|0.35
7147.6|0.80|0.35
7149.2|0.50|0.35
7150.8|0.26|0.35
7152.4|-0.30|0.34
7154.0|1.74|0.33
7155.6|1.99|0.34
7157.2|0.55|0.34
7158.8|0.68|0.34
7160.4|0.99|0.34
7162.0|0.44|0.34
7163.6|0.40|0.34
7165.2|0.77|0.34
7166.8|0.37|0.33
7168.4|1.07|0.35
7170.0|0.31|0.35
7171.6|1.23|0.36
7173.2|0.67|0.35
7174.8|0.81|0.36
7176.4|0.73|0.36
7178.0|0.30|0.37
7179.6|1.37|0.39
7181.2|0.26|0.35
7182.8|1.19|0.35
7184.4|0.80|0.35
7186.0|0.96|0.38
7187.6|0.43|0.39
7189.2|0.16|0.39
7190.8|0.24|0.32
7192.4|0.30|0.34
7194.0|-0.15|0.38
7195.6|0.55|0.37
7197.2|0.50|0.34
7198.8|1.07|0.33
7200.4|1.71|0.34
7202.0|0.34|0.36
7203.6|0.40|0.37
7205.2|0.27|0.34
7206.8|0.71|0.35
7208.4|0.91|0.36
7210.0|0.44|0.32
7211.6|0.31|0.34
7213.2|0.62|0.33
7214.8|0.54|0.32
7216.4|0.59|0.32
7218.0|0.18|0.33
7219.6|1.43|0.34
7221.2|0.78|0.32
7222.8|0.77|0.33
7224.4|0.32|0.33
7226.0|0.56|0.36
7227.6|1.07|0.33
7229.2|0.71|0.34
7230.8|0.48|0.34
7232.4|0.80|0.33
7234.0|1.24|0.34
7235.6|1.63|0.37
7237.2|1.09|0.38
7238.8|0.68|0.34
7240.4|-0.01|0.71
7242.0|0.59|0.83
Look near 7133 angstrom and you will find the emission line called Halpha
